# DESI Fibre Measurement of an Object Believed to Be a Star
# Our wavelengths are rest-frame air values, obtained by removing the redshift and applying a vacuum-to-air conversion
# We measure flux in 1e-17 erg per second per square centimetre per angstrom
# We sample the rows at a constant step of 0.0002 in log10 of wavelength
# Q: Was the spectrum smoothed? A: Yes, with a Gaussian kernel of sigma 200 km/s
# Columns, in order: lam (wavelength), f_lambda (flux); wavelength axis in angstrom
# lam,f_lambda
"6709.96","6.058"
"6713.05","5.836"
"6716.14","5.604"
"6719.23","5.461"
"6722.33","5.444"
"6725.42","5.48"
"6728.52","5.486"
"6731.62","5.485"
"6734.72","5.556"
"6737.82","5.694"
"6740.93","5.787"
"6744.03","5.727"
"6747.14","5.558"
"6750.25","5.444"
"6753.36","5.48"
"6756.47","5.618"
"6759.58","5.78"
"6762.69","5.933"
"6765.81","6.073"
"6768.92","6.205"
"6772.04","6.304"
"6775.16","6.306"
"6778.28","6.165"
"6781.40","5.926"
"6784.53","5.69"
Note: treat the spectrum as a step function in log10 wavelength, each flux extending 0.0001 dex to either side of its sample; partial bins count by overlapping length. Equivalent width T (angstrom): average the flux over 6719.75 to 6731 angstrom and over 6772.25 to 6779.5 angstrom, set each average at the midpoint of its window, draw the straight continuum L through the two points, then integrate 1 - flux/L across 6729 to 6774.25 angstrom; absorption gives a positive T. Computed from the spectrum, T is 0.88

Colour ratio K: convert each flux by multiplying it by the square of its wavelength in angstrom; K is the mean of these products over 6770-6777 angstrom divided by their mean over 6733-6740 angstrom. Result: 1.13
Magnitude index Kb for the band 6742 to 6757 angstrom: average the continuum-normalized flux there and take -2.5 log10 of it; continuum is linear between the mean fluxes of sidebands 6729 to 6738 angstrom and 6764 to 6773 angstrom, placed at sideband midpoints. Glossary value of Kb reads 0.051 mag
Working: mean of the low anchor 5.55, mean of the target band 5.57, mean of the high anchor 6.18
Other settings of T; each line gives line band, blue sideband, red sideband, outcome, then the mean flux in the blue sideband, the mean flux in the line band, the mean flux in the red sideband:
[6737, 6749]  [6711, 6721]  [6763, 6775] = 0.48 angstrom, 5.65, 5.68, 6.18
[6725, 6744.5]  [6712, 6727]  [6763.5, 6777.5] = 0.50 angstrom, 5.56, 5.6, 6.2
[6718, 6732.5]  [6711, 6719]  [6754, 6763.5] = 0.61 angstrom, 5.7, 5.47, 5.74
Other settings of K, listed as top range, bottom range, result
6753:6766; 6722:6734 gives 1.06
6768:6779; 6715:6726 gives 1.16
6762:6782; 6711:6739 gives 1.12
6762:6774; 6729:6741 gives 1.11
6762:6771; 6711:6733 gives 1.11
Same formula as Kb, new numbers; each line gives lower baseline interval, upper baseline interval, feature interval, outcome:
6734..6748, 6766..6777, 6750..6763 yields 0.060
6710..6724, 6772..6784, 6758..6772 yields -0.003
